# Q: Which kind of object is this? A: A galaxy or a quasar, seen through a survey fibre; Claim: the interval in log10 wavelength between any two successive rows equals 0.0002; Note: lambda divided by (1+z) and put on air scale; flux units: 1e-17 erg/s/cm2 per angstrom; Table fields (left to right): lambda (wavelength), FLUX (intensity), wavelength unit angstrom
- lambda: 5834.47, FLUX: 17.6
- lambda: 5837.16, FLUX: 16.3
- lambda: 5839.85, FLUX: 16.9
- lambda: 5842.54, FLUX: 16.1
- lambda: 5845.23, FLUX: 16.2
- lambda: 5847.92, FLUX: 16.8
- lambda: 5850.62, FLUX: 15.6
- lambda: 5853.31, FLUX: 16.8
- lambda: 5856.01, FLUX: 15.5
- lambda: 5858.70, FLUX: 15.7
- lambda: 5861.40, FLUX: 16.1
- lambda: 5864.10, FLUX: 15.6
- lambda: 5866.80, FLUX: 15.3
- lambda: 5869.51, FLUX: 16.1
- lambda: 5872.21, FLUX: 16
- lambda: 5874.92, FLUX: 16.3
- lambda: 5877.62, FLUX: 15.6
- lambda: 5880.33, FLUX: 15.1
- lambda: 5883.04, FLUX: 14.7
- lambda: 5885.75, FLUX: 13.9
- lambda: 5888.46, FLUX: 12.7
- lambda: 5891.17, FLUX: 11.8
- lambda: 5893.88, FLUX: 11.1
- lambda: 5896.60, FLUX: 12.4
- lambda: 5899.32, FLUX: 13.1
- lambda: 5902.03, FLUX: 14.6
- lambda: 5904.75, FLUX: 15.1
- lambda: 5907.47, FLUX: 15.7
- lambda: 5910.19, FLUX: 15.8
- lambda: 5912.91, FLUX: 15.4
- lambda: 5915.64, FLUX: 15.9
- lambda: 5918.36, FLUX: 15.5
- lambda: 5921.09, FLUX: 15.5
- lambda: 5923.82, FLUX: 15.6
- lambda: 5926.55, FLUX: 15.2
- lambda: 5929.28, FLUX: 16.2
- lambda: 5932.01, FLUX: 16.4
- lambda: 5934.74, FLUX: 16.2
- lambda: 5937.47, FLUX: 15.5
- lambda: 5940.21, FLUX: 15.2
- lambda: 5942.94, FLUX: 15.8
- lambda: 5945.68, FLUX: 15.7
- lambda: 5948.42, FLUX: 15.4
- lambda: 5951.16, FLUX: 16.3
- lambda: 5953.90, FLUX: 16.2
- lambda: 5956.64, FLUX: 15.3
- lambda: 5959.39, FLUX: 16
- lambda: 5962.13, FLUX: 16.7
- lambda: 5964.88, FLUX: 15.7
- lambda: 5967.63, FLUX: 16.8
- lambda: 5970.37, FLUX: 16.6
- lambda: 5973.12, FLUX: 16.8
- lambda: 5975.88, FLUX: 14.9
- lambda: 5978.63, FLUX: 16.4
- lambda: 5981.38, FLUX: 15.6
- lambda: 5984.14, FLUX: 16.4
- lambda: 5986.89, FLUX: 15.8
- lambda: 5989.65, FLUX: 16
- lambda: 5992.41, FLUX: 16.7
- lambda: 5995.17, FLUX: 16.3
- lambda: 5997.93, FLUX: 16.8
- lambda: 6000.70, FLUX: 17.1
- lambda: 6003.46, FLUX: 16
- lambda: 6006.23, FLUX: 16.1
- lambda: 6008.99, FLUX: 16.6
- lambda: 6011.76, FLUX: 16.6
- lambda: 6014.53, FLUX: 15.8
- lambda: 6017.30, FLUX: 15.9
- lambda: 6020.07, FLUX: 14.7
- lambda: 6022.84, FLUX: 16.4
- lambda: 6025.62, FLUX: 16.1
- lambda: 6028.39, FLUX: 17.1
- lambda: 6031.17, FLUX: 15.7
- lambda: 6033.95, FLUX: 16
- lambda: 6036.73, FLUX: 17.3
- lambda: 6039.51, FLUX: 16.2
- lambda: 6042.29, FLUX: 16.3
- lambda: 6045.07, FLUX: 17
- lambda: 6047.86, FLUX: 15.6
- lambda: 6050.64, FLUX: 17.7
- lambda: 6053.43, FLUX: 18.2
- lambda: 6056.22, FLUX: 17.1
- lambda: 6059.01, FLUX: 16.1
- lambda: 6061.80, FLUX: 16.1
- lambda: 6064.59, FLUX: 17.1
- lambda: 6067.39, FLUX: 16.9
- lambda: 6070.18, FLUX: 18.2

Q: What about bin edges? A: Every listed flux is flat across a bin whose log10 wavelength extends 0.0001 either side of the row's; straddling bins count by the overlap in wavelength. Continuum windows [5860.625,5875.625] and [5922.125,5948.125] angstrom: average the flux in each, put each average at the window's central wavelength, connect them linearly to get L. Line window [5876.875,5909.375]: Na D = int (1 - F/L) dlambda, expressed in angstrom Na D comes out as 4.1 angstrom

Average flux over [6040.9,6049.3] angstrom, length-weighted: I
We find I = 16.3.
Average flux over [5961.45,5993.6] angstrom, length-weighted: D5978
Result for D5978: 16.2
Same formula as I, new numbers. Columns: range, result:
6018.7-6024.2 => 15.6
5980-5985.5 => 16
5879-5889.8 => 14.1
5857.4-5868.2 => 15.7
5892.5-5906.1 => 13.3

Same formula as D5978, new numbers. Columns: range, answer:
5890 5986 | 15.4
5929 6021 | 16.1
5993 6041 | 16.3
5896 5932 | 15.2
